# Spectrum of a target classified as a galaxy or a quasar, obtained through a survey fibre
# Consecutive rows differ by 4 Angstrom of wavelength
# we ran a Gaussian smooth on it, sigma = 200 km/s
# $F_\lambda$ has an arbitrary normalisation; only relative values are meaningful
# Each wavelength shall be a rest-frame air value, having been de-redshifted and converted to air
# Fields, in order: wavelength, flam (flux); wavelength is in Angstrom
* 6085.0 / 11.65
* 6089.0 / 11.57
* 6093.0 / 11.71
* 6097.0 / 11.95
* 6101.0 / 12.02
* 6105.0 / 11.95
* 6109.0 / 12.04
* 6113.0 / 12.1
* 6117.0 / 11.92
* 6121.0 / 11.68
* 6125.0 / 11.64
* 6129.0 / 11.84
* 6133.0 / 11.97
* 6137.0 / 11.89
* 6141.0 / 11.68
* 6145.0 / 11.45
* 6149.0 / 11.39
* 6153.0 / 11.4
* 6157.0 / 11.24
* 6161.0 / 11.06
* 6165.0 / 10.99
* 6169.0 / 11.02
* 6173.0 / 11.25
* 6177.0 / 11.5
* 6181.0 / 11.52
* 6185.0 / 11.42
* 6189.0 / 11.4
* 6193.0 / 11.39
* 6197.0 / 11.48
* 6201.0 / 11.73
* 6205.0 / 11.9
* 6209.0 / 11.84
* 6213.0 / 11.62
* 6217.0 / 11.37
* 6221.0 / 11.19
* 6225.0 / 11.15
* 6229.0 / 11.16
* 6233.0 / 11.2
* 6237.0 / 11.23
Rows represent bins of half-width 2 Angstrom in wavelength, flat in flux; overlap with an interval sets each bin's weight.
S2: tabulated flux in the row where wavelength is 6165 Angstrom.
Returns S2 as 10.99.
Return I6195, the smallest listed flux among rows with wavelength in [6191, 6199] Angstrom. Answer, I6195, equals 11.39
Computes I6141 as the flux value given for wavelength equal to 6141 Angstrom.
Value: 11.68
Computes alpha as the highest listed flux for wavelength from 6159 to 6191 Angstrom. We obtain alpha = 11.52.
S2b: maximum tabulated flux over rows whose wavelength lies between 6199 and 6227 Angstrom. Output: 11.9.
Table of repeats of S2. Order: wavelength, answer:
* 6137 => 11.89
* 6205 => 11.9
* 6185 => 11.42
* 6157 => 11.24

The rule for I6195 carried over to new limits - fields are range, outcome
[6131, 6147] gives 11.45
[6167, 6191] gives 11.02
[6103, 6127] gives 11.64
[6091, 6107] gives 11.71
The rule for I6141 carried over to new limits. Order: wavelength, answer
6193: 11.39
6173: 11.25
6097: 11.95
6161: 11.06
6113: 12.1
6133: 11.97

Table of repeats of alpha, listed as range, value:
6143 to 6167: 11.45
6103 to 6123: 12.1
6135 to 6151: 11.89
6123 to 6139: 11.97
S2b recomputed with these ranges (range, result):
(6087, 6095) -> 11.71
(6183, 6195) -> 11.42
